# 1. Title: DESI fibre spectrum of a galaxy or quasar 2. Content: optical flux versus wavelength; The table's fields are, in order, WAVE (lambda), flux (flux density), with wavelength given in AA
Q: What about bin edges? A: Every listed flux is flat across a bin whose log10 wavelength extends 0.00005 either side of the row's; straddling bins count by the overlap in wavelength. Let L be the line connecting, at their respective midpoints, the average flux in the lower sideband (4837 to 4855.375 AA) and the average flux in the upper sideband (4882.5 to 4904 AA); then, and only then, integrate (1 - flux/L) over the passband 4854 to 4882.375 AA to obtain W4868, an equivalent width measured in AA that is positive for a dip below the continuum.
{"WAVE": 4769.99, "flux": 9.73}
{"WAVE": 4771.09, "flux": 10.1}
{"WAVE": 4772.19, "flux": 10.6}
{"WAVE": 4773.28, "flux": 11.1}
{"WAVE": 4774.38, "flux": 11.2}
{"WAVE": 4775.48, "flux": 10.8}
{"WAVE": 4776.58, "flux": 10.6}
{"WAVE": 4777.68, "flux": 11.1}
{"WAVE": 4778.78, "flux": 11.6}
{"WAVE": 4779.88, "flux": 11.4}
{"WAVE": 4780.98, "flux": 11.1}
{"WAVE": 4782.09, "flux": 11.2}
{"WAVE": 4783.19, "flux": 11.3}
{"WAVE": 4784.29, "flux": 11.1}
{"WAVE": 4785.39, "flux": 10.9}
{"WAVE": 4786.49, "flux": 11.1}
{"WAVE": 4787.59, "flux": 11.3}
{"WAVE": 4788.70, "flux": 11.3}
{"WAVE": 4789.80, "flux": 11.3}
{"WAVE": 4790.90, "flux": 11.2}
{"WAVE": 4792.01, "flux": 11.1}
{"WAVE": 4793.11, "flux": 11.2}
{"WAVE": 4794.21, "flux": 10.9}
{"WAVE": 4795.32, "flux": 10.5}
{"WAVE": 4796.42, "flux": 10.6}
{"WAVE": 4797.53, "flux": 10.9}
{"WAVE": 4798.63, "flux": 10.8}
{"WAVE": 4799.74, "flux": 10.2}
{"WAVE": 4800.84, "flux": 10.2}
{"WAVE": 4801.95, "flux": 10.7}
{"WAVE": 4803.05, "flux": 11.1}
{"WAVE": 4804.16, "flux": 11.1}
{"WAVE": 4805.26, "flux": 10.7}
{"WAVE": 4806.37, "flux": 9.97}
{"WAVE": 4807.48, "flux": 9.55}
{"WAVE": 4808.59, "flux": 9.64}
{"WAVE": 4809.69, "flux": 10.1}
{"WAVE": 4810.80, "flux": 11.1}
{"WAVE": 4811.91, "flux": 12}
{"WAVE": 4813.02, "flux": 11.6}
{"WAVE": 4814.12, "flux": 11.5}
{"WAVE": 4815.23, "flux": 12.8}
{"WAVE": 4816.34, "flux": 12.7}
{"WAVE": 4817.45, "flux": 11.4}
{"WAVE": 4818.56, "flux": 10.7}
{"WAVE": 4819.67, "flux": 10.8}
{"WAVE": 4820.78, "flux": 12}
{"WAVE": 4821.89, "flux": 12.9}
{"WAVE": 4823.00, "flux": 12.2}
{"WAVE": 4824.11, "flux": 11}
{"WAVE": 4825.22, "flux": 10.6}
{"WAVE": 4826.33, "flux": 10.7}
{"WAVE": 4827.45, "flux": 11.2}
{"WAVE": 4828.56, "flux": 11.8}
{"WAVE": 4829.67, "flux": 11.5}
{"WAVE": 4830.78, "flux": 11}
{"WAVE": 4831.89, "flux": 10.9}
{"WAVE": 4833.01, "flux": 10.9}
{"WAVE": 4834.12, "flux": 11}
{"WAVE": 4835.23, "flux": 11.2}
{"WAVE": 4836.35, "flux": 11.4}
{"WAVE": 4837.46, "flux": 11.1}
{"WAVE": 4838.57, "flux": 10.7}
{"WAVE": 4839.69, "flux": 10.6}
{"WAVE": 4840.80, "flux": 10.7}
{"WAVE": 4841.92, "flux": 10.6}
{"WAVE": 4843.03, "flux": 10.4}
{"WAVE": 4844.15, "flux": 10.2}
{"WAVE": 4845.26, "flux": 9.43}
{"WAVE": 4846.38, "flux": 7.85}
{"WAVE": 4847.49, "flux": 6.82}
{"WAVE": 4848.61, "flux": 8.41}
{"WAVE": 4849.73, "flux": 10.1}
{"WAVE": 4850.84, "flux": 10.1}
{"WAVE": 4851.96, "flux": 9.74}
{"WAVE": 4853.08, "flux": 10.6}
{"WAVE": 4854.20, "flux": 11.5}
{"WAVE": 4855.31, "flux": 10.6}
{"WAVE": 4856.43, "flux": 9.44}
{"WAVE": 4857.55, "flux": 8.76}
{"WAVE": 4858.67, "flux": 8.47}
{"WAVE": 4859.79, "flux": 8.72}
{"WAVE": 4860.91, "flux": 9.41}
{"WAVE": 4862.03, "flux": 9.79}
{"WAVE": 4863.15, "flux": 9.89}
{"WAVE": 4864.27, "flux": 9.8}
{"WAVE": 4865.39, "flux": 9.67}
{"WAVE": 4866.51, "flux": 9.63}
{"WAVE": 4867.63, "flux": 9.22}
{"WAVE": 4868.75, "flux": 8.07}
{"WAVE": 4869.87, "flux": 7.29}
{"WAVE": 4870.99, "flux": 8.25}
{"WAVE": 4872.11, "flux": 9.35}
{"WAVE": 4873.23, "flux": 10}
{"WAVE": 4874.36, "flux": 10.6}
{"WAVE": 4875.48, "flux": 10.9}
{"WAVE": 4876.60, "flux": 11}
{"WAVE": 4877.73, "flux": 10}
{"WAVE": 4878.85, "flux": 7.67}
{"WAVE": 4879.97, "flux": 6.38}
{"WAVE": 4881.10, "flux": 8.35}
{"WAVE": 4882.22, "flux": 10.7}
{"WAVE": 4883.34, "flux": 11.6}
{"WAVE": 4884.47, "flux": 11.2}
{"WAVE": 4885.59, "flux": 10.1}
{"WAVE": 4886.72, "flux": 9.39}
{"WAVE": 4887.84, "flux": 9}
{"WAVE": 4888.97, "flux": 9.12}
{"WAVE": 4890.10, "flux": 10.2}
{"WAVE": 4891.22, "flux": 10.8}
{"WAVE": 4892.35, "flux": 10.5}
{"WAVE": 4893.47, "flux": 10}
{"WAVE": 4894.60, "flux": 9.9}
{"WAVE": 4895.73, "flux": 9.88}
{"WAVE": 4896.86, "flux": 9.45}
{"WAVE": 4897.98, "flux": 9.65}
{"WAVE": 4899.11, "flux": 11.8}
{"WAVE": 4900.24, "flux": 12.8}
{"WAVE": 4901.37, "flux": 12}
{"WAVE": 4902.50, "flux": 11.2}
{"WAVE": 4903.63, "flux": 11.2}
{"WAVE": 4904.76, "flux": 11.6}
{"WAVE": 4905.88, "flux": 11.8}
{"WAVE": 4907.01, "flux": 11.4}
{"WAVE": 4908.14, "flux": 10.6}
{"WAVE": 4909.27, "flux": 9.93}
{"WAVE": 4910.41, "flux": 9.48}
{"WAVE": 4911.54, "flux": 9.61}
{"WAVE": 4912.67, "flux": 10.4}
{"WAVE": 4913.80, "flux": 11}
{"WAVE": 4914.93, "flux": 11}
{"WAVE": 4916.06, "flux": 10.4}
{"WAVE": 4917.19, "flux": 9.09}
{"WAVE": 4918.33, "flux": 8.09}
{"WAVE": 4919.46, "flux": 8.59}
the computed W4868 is 2.5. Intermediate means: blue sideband 9.95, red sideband 10.5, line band 9.32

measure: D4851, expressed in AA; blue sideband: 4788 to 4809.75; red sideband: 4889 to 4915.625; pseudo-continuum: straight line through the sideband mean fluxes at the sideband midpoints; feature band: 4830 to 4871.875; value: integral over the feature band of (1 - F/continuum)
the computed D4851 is 3.4 AA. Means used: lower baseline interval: 10.7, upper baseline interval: 10.7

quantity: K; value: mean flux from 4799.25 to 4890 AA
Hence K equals 10.2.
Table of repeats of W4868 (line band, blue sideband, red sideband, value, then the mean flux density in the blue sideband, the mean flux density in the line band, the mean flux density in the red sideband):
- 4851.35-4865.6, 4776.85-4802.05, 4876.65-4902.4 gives 0.9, 11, 9.72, 10.1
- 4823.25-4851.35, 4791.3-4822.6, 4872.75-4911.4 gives 0.9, 11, 10.4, 10.3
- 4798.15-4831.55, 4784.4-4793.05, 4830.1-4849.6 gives -1.4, 11.2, 11.1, 10.2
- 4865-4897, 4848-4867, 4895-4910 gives 2.4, 9.67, 9.6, 11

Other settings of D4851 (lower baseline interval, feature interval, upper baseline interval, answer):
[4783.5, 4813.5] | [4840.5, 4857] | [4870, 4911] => 1.1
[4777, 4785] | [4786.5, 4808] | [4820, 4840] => 0.9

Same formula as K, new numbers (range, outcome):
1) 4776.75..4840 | 11.1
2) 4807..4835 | 11.3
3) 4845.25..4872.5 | 9.23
